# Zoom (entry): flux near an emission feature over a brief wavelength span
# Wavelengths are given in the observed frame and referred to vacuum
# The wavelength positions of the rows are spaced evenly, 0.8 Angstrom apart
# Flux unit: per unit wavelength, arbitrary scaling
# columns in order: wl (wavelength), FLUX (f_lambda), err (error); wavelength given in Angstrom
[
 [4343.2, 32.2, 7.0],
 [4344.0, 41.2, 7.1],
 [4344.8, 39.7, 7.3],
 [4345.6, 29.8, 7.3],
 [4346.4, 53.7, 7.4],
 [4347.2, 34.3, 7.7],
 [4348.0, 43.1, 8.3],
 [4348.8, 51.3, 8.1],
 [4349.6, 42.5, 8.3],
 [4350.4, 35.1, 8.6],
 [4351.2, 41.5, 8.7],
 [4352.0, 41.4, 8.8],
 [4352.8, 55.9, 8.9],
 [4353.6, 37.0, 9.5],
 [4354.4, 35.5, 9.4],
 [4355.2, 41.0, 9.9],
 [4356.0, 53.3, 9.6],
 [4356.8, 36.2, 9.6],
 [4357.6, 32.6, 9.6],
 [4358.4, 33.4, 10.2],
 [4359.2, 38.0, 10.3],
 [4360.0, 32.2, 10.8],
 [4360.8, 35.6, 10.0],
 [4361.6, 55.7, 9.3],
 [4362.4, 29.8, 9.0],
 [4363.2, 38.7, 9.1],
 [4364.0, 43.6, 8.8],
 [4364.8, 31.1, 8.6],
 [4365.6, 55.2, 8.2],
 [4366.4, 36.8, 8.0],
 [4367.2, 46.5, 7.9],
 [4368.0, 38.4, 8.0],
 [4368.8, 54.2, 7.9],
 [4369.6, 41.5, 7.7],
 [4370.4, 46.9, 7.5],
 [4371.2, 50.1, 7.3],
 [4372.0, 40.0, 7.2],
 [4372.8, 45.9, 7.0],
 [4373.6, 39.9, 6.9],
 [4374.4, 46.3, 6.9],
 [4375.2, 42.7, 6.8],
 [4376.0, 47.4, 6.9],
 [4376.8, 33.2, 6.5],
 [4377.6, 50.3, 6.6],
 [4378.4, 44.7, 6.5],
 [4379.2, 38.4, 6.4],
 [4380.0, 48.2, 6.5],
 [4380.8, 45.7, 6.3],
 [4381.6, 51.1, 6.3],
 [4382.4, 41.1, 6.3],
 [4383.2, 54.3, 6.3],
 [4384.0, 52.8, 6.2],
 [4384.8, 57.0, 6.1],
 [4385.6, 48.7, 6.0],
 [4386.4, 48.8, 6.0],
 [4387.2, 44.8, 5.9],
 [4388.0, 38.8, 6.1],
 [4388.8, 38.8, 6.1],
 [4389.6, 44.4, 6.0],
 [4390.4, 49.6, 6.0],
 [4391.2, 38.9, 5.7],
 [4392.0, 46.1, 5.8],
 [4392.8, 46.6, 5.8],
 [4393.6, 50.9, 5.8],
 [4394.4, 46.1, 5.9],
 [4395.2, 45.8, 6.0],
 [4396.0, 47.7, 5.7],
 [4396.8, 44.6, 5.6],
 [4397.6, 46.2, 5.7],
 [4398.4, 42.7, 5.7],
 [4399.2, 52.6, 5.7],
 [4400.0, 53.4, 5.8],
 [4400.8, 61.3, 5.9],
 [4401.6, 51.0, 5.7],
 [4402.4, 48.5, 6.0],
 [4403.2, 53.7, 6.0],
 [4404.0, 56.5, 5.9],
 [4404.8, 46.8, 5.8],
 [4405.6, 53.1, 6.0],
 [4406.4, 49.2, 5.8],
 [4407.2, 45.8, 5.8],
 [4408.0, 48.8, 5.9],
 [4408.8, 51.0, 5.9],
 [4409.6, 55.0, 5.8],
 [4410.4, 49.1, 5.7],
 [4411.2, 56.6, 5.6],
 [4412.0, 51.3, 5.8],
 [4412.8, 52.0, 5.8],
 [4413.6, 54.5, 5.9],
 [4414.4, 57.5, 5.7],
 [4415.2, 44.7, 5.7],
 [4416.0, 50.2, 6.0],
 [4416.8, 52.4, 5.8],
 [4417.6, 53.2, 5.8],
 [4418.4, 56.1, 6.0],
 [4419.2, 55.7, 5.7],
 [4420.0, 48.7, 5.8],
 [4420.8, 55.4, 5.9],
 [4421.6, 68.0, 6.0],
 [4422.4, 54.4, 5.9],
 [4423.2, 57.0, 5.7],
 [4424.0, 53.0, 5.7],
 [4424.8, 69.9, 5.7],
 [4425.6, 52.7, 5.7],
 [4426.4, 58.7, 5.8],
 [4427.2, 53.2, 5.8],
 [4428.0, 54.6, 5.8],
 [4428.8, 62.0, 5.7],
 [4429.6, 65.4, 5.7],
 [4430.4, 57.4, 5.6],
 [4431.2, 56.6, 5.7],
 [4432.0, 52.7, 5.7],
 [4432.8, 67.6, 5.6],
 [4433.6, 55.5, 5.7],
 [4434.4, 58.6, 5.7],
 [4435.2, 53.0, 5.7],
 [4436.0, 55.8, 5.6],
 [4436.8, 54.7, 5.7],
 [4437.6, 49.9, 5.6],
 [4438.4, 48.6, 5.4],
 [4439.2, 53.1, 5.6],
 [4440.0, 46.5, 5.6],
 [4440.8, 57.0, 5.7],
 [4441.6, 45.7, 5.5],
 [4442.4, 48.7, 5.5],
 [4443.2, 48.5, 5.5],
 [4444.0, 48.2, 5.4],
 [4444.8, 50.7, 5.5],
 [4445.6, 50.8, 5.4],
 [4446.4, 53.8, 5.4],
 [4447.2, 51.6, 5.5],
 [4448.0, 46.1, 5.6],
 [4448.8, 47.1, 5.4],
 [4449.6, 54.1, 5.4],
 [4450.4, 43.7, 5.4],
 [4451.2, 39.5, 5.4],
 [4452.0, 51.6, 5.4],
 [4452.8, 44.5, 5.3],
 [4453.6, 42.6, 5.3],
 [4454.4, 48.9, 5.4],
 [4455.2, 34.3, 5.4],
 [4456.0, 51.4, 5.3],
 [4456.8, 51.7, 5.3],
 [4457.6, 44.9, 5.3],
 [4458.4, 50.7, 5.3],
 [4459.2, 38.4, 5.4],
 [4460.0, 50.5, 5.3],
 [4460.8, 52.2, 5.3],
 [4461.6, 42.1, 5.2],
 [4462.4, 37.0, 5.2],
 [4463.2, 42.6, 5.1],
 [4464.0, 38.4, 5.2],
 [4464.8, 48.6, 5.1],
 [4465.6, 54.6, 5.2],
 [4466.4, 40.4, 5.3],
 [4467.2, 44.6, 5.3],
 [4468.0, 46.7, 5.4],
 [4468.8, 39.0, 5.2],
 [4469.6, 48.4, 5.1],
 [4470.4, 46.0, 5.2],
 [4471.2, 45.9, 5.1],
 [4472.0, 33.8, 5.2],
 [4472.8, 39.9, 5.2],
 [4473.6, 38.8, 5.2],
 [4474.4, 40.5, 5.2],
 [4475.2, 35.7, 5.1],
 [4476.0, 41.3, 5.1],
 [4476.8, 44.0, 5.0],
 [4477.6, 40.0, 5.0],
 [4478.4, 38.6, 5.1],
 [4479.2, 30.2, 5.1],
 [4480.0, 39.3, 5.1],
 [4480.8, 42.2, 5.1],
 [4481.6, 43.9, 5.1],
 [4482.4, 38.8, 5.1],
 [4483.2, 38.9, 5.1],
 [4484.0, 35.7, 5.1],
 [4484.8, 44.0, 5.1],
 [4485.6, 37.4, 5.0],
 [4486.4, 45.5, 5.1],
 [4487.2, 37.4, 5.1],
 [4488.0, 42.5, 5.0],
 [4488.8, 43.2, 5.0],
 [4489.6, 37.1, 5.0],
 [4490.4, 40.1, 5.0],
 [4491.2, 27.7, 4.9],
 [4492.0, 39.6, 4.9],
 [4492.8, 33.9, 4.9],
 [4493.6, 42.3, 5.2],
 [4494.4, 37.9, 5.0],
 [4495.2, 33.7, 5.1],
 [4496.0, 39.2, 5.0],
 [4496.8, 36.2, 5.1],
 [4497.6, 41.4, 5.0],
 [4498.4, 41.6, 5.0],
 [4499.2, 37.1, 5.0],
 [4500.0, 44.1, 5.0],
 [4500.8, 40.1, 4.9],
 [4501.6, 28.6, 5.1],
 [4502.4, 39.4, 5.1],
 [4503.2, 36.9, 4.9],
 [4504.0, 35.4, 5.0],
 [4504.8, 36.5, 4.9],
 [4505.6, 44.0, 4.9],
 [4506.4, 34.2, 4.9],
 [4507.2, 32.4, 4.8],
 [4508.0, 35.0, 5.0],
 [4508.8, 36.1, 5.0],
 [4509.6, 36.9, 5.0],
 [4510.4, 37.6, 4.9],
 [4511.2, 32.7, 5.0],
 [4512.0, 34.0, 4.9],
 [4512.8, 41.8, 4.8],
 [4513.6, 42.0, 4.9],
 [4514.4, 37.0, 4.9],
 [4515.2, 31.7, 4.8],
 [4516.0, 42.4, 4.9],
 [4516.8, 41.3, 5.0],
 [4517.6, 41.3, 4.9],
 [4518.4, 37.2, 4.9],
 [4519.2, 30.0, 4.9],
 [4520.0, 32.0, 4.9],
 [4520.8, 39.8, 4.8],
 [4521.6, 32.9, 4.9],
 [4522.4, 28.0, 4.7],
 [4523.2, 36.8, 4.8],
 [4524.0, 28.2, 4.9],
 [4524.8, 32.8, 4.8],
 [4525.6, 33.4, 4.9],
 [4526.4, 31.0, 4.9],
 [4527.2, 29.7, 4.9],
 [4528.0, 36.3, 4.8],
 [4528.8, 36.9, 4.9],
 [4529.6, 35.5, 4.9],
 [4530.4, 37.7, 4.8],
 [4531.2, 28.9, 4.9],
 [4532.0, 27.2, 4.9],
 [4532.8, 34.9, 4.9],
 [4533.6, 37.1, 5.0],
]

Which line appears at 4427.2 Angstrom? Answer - C III]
